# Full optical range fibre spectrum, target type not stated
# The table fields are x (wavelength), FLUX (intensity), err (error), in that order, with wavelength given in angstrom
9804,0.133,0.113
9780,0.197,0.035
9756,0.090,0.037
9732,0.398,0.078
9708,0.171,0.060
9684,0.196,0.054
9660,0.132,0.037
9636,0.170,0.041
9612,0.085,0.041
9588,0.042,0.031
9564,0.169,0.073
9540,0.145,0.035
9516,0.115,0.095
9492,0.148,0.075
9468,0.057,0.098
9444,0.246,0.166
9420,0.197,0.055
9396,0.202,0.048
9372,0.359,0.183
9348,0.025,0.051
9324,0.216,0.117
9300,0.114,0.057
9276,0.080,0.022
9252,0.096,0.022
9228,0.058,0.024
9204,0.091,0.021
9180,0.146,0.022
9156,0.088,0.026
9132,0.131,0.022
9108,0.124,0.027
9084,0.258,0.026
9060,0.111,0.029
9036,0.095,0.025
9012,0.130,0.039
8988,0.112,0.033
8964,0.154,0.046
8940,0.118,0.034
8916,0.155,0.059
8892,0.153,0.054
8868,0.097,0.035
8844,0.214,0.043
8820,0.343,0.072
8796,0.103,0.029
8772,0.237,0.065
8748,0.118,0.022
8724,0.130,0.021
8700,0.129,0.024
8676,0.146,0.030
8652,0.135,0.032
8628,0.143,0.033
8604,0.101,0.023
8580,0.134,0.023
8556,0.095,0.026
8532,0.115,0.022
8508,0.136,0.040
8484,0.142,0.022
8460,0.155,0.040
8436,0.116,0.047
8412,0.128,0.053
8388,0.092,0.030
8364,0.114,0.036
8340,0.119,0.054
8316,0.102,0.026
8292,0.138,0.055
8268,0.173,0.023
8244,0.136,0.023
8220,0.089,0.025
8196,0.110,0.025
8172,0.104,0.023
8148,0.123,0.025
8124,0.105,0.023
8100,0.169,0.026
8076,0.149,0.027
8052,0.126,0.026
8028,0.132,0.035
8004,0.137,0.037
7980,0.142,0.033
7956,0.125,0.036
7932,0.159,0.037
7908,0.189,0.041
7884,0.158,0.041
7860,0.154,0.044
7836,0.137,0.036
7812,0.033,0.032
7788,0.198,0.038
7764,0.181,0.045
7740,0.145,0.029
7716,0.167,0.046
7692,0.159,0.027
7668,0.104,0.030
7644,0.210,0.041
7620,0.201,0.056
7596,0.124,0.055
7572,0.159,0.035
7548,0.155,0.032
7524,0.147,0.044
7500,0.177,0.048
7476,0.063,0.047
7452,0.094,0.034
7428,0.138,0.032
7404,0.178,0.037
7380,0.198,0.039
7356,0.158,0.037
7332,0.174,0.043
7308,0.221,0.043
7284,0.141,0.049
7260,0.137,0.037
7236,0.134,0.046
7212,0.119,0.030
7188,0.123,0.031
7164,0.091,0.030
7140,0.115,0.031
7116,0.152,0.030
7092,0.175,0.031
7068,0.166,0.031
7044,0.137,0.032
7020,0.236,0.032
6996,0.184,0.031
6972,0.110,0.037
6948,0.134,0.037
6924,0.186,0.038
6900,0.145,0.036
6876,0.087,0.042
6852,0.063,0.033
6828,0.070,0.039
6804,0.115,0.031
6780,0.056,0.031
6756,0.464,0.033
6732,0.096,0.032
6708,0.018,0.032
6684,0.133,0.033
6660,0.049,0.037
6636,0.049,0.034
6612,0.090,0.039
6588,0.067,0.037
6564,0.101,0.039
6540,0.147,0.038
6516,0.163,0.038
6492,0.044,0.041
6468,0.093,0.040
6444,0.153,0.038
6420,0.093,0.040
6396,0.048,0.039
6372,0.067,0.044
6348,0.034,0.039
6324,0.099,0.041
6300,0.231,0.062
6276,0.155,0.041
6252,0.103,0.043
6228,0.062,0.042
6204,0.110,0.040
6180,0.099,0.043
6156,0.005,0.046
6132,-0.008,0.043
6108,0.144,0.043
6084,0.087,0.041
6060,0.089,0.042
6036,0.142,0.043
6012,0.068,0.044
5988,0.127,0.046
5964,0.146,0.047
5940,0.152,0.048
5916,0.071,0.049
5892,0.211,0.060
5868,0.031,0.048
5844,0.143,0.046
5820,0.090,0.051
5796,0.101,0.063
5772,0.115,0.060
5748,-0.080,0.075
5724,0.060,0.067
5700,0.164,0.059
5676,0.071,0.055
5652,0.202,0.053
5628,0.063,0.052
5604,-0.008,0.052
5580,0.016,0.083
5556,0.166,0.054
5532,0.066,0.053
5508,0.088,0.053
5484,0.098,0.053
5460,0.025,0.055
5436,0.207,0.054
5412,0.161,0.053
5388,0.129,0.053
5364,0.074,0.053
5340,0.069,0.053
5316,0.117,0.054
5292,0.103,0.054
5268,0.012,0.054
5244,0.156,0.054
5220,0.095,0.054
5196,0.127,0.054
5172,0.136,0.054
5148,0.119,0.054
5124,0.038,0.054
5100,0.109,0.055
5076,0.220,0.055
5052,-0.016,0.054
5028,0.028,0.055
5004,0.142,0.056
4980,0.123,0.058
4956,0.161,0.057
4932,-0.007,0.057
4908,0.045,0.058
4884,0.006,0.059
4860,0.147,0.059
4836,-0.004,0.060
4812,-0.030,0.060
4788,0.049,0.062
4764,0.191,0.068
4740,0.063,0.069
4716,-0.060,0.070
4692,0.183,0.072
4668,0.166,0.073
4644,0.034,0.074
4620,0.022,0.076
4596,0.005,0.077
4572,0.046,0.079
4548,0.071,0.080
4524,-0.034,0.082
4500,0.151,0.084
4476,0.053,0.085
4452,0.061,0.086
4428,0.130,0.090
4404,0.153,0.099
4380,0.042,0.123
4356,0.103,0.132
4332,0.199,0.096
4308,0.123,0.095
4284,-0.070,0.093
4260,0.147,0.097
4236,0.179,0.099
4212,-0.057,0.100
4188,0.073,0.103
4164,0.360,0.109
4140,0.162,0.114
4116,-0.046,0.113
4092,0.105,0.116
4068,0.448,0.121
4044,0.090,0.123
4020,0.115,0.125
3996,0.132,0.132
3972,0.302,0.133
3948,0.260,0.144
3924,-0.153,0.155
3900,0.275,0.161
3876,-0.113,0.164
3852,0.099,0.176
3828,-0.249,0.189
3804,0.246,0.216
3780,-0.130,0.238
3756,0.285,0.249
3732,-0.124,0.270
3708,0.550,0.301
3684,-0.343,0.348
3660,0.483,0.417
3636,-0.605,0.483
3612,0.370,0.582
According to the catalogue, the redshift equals 0.813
